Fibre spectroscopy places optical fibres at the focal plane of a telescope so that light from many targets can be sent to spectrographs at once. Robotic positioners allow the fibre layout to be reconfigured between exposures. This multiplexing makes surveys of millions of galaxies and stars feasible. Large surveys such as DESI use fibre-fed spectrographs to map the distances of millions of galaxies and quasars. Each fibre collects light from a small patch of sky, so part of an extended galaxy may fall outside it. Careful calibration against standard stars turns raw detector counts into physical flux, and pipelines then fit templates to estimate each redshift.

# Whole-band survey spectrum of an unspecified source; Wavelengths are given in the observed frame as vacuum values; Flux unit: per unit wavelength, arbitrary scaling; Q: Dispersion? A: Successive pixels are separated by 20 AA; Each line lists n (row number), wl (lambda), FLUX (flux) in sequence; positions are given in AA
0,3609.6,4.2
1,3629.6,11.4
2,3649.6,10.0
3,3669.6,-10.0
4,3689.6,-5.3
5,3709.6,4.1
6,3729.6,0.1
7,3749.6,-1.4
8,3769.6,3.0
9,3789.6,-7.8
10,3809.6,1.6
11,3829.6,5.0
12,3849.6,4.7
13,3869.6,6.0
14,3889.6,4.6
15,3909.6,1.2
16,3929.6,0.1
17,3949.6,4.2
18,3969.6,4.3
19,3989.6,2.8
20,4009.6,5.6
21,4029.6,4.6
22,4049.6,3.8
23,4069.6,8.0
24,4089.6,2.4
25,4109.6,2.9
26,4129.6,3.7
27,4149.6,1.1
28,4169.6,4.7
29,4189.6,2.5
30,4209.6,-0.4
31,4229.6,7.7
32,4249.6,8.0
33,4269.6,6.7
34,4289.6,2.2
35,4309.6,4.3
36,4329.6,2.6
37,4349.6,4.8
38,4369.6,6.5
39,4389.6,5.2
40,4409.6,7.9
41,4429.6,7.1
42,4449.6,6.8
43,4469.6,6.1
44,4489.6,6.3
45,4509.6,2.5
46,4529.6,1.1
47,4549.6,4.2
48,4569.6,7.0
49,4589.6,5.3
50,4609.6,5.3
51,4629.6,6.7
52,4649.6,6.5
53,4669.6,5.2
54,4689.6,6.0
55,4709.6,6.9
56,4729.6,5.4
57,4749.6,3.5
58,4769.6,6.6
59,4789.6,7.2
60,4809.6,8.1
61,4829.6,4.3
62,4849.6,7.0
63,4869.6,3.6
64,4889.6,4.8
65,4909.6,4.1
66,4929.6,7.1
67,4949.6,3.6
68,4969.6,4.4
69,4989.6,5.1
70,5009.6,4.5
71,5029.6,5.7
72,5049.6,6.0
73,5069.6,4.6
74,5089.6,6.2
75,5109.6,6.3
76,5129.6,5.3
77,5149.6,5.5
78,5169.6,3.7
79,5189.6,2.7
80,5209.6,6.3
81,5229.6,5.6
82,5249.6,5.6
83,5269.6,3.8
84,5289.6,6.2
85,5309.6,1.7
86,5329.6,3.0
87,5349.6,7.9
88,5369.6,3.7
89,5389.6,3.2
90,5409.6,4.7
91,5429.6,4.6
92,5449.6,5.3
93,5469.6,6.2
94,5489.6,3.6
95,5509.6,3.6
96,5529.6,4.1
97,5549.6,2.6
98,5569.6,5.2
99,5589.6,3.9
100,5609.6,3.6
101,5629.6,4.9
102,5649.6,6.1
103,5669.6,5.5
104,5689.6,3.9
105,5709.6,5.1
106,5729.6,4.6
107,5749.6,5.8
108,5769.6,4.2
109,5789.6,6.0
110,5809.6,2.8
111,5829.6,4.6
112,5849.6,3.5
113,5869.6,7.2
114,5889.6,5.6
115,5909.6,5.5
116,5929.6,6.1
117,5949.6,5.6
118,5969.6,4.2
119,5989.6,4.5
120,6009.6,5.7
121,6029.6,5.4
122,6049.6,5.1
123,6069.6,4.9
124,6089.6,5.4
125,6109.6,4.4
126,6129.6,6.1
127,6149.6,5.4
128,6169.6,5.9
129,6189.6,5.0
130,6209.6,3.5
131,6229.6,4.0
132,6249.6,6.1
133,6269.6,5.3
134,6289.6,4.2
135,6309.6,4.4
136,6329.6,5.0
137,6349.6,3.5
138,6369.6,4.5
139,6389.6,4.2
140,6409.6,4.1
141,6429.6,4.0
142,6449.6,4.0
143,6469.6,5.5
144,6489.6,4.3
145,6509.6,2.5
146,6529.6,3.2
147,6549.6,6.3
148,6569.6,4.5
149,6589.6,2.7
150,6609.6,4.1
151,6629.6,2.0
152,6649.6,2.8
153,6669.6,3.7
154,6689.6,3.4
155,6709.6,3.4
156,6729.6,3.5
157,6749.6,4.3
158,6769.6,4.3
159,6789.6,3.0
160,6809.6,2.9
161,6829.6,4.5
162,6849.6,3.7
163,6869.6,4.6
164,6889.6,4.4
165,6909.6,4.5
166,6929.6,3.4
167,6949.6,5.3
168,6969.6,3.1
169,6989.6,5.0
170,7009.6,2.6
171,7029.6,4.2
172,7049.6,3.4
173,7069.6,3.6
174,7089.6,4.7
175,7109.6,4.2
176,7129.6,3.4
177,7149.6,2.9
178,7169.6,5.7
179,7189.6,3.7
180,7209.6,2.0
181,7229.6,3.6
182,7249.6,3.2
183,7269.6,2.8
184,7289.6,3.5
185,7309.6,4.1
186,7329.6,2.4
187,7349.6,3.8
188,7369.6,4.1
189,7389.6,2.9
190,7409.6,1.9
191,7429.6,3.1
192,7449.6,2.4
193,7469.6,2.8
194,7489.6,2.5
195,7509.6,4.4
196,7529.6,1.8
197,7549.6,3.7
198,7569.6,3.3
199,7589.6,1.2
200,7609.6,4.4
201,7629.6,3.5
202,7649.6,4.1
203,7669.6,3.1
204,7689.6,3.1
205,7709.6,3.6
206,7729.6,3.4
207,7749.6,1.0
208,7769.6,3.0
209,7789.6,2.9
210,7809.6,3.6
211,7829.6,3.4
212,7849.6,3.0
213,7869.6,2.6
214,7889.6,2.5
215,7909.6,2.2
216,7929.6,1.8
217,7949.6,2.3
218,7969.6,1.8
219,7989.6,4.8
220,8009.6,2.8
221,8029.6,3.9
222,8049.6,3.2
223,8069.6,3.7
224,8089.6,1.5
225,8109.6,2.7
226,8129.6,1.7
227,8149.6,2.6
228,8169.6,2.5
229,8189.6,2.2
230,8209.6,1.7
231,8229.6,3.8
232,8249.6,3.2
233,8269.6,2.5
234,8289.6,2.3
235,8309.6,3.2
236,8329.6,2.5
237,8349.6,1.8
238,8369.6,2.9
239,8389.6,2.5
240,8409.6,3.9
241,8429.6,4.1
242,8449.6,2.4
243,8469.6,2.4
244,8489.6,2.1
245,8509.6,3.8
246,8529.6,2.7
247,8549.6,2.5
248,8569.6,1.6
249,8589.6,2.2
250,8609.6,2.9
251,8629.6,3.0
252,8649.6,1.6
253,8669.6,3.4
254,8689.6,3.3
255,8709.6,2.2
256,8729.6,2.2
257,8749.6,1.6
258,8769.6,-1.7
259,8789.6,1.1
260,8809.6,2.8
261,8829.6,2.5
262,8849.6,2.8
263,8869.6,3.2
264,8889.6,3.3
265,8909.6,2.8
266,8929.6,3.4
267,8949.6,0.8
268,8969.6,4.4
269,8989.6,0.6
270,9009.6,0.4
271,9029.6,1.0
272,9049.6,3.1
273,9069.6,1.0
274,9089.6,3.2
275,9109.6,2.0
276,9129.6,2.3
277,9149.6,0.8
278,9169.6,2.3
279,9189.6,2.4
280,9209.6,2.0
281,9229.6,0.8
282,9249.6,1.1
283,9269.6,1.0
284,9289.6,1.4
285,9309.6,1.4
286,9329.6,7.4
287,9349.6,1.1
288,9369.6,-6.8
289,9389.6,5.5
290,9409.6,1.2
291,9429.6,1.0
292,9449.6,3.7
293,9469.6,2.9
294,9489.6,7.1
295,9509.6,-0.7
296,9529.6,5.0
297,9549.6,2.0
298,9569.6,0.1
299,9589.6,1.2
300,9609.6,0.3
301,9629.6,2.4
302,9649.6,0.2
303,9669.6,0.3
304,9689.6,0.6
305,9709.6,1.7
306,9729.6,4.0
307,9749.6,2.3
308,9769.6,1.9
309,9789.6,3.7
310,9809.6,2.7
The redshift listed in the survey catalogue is 0.09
